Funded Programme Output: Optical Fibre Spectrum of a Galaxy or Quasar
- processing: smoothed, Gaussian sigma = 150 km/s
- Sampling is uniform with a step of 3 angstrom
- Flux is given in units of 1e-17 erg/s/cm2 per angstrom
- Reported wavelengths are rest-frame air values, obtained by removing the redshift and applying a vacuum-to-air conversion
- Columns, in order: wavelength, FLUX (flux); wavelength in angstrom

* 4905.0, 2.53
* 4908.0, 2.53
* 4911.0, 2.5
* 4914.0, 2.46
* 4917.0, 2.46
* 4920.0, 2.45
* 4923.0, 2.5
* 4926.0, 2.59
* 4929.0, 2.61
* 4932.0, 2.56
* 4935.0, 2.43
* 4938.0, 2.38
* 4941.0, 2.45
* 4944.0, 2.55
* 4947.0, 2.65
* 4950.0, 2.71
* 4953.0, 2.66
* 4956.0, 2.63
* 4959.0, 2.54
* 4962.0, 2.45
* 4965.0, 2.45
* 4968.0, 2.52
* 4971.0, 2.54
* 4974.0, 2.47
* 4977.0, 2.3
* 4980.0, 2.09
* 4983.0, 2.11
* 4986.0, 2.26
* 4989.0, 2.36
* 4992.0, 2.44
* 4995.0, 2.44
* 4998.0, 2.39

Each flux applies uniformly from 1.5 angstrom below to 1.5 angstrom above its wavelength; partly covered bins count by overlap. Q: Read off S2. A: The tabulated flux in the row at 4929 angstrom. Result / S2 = 2.61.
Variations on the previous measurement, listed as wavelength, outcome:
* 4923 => 2.5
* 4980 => 2.09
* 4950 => 2.71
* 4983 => 2.11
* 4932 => 2.56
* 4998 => 2.39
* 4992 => 2.44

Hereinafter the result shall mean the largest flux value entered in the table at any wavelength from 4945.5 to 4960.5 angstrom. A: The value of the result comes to 2.71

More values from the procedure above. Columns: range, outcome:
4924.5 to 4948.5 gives 2.65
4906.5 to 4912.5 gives 2.53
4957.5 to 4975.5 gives 2.54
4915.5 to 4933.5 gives 2.61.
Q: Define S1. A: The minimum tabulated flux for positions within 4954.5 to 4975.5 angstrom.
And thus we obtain 2.45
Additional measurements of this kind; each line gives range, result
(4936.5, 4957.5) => 2.38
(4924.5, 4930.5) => 2.59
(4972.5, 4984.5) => 2.09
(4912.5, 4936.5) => 2.43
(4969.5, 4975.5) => 2.47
